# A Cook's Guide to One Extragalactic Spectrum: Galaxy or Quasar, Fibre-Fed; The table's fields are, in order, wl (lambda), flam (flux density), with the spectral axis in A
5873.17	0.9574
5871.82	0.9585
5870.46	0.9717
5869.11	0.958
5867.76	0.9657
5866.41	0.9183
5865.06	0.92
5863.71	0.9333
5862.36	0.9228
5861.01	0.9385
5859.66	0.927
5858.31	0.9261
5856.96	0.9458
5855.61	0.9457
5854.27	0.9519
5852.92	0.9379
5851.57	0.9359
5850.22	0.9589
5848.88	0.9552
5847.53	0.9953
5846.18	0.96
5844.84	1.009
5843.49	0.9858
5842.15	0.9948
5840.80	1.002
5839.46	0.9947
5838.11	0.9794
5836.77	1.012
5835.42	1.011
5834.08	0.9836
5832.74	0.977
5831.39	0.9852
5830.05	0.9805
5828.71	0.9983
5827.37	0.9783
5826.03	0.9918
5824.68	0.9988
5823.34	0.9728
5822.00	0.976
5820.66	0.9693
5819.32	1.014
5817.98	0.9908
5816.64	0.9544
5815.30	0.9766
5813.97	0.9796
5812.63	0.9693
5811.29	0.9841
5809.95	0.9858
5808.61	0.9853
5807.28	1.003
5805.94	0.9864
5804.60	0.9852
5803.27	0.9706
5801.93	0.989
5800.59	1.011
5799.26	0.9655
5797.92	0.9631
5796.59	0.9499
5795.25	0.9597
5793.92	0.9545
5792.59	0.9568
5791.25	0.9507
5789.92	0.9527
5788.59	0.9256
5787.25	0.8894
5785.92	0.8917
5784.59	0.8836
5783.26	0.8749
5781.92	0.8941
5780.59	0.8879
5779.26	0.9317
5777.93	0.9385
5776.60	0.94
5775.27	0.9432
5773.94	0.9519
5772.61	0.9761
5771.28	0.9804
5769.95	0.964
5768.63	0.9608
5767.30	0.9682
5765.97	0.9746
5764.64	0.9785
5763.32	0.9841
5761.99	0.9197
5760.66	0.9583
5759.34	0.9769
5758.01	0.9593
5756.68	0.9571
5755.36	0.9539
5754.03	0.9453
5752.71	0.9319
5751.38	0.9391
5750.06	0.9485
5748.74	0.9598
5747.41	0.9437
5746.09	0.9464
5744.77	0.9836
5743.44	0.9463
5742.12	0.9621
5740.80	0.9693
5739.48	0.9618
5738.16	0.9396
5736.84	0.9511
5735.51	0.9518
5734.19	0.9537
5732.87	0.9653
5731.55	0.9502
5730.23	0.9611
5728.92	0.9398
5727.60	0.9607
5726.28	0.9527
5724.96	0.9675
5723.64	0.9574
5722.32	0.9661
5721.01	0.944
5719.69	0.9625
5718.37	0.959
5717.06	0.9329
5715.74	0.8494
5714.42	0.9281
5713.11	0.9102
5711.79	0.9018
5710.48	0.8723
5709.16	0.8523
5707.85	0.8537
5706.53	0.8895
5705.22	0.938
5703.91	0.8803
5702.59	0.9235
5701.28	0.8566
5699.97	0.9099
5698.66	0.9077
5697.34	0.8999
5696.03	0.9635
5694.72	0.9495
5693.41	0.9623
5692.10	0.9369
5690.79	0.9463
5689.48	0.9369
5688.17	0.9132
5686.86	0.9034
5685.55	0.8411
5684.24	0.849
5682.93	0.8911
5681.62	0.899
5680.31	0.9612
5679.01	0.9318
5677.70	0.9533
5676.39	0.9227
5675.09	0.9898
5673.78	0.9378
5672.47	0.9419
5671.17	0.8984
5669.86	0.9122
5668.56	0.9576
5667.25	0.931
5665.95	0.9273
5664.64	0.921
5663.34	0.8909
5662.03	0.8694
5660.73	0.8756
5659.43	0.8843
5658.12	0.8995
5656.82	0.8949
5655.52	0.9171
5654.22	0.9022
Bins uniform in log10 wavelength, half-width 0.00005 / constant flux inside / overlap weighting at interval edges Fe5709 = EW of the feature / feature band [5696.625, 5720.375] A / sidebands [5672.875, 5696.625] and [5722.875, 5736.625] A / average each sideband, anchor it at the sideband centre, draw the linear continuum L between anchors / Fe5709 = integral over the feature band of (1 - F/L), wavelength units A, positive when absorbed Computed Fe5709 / 1.0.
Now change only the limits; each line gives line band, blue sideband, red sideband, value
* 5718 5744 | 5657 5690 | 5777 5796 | -1.1 A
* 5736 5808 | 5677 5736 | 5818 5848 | 0.4 A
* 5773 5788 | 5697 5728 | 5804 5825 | 0.7 A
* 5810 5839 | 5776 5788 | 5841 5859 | -1.4 A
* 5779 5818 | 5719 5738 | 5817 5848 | 1.0 A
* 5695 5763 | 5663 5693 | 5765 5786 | -0.4 A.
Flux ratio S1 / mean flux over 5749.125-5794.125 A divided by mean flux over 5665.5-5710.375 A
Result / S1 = 1.0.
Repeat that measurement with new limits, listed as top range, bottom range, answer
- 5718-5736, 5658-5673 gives 1.05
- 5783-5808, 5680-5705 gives 1.04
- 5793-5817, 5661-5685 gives 1.06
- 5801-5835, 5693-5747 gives 1.06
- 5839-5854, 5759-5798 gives 1.03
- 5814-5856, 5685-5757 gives 1.05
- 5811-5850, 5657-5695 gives 1.07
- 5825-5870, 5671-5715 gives 1.06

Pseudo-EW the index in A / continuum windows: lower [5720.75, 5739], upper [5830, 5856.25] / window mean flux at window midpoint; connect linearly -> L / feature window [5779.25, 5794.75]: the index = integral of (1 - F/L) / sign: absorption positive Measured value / 0.81 A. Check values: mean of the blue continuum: 0.955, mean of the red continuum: 0.978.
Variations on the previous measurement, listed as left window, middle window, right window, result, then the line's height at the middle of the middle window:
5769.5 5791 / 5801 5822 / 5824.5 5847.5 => -0.5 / 0.962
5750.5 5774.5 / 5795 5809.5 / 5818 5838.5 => 0.0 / 0.977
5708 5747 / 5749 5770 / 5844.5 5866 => -0.3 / 0.942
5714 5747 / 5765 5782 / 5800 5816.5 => 0.3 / 0.969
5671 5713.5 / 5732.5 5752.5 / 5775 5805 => -0.6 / 0.926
